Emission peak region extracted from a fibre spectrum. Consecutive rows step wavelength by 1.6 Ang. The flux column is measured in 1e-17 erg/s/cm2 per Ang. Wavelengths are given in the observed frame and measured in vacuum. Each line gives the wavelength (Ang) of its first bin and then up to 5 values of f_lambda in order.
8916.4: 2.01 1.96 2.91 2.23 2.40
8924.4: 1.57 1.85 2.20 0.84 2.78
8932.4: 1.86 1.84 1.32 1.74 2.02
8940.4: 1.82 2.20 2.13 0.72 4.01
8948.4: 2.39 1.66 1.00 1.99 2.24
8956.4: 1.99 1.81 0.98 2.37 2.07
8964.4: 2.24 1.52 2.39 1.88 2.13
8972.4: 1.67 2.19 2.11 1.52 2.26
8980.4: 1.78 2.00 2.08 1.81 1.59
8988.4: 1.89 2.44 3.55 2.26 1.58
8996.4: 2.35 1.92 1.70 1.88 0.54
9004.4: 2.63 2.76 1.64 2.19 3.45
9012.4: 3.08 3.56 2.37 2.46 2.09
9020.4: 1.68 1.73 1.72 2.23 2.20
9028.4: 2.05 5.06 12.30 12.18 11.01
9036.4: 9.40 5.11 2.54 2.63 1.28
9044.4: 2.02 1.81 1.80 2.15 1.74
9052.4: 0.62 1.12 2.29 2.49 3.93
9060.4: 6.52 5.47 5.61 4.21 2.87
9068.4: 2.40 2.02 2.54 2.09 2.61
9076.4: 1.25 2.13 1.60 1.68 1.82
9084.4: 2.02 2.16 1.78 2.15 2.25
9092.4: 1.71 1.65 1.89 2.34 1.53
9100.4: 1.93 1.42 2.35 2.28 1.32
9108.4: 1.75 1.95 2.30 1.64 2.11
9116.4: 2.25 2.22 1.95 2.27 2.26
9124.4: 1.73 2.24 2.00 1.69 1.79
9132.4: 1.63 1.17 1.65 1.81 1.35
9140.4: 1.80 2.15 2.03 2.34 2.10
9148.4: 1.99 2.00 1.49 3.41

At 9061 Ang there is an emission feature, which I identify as [N II]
